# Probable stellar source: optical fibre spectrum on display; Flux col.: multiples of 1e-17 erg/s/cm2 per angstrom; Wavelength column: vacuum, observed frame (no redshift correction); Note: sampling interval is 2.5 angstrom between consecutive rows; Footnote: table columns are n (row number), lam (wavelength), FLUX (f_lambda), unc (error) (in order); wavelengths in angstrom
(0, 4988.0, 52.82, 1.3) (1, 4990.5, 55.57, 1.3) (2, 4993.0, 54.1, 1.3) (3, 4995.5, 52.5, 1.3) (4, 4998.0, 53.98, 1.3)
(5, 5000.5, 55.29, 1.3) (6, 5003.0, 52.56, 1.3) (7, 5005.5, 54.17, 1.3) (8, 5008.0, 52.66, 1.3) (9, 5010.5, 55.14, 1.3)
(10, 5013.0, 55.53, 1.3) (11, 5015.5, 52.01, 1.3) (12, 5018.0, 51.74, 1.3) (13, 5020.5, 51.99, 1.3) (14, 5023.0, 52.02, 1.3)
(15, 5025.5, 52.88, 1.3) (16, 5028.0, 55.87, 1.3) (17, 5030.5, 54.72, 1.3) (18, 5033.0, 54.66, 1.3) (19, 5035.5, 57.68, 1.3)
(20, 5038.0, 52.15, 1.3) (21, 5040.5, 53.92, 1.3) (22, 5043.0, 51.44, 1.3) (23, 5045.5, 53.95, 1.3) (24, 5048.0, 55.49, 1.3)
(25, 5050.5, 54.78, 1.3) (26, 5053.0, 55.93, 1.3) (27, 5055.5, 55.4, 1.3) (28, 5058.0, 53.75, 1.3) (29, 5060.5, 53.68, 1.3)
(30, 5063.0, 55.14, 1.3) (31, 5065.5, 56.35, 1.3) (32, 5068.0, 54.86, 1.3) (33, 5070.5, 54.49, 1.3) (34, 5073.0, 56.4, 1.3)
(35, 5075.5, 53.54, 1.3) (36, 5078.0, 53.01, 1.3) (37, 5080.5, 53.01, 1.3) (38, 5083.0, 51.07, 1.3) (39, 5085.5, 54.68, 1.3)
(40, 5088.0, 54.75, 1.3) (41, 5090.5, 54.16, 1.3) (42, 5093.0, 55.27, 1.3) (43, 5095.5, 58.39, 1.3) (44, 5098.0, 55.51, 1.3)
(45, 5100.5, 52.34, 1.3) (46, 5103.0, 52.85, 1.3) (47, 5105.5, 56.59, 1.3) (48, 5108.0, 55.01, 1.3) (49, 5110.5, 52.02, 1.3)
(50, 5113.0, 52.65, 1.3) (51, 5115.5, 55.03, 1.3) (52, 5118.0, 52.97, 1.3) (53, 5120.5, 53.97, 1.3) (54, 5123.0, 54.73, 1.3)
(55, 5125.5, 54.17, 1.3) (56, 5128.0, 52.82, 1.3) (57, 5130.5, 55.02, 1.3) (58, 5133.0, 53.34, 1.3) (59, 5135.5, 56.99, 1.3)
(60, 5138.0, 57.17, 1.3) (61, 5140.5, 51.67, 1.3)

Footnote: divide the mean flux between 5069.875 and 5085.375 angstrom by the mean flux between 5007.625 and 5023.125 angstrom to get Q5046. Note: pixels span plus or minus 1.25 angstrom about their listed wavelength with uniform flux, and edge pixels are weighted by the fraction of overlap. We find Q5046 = 1.0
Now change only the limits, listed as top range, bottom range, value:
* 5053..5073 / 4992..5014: 1.02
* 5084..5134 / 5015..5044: 1.02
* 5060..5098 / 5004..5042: 1.02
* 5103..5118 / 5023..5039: 0.99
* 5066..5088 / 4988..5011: 1.00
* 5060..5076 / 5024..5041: 1.01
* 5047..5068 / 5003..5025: 1.04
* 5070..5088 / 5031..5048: 0.99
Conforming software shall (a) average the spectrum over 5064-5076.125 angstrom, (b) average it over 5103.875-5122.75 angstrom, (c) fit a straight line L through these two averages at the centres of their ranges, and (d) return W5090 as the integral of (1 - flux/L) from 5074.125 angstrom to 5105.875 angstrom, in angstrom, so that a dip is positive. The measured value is 0.3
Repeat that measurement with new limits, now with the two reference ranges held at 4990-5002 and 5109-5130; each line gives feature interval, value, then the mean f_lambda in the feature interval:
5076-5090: 0.11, 53.4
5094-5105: -0.25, 54.9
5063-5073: -0.28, 55.4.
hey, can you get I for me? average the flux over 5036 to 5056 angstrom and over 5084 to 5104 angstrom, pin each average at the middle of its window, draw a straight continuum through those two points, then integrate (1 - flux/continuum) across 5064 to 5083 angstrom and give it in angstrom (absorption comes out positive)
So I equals 0.1 angstrom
